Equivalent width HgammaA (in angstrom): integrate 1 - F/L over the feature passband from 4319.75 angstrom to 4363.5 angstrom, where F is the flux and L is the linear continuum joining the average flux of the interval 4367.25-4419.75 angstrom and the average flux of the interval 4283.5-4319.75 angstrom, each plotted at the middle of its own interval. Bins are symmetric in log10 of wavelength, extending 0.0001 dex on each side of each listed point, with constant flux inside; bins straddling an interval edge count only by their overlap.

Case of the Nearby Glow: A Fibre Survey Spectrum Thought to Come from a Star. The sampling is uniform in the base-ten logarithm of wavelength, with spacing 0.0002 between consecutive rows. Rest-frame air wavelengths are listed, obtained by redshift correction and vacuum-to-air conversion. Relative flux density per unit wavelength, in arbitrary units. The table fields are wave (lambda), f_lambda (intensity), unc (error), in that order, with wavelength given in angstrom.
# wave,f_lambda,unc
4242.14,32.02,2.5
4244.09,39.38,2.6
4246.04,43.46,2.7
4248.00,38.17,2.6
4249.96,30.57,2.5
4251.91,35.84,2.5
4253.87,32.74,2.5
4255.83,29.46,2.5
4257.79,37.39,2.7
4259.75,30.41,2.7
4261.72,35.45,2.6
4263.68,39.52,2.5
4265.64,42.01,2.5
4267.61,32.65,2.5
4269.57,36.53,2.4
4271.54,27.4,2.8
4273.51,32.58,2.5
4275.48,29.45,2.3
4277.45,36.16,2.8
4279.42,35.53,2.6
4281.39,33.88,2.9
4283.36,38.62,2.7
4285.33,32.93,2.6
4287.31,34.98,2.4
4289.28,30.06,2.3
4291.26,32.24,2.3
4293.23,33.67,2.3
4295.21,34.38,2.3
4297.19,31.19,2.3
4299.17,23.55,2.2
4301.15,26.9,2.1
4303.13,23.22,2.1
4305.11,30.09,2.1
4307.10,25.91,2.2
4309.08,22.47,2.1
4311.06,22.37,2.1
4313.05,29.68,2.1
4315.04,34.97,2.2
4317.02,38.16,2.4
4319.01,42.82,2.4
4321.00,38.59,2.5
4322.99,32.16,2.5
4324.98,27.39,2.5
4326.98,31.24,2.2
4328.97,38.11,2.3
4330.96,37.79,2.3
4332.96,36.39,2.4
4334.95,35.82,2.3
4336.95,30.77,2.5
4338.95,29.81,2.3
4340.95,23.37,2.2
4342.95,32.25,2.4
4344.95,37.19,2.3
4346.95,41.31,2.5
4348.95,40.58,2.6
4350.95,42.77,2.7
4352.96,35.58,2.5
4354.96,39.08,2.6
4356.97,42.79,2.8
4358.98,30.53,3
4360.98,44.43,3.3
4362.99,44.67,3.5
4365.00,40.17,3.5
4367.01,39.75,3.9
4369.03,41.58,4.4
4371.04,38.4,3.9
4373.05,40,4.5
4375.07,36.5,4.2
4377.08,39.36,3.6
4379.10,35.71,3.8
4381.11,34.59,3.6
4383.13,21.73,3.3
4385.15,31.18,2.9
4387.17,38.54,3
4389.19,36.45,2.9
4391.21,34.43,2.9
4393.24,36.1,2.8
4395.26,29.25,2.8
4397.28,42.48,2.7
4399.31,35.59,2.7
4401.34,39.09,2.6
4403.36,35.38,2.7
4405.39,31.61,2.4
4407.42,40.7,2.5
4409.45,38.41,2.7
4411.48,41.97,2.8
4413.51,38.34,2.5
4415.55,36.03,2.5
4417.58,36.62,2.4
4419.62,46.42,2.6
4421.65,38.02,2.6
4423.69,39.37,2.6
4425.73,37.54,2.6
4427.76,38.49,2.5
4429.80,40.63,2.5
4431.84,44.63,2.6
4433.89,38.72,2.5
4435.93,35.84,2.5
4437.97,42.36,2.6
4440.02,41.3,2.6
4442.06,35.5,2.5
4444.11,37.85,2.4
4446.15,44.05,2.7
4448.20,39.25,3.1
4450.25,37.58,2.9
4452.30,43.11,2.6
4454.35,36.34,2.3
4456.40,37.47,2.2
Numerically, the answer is -3.5 angstrom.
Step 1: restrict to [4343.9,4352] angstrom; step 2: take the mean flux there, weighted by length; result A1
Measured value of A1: 40.4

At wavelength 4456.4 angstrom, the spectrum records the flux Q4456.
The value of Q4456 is 37.47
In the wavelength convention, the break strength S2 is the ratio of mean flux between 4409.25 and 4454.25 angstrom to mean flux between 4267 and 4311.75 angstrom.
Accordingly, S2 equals 1.3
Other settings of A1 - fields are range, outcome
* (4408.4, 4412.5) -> 40.2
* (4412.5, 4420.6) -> 39.3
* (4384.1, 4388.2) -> 34.7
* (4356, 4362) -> 39.3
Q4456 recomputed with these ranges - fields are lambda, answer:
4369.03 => 41.58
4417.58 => 36.62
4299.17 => 23.55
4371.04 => 38.4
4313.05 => 29.68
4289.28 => 30.06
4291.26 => 32.24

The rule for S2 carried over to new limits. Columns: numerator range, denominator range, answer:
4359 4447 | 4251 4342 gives 1.17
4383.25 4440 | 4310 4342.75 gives 1.14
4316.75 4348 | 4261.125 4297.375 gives 1.01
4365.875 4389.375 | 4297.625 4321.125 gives 1.22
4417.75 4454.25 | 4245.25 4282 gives 1.15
